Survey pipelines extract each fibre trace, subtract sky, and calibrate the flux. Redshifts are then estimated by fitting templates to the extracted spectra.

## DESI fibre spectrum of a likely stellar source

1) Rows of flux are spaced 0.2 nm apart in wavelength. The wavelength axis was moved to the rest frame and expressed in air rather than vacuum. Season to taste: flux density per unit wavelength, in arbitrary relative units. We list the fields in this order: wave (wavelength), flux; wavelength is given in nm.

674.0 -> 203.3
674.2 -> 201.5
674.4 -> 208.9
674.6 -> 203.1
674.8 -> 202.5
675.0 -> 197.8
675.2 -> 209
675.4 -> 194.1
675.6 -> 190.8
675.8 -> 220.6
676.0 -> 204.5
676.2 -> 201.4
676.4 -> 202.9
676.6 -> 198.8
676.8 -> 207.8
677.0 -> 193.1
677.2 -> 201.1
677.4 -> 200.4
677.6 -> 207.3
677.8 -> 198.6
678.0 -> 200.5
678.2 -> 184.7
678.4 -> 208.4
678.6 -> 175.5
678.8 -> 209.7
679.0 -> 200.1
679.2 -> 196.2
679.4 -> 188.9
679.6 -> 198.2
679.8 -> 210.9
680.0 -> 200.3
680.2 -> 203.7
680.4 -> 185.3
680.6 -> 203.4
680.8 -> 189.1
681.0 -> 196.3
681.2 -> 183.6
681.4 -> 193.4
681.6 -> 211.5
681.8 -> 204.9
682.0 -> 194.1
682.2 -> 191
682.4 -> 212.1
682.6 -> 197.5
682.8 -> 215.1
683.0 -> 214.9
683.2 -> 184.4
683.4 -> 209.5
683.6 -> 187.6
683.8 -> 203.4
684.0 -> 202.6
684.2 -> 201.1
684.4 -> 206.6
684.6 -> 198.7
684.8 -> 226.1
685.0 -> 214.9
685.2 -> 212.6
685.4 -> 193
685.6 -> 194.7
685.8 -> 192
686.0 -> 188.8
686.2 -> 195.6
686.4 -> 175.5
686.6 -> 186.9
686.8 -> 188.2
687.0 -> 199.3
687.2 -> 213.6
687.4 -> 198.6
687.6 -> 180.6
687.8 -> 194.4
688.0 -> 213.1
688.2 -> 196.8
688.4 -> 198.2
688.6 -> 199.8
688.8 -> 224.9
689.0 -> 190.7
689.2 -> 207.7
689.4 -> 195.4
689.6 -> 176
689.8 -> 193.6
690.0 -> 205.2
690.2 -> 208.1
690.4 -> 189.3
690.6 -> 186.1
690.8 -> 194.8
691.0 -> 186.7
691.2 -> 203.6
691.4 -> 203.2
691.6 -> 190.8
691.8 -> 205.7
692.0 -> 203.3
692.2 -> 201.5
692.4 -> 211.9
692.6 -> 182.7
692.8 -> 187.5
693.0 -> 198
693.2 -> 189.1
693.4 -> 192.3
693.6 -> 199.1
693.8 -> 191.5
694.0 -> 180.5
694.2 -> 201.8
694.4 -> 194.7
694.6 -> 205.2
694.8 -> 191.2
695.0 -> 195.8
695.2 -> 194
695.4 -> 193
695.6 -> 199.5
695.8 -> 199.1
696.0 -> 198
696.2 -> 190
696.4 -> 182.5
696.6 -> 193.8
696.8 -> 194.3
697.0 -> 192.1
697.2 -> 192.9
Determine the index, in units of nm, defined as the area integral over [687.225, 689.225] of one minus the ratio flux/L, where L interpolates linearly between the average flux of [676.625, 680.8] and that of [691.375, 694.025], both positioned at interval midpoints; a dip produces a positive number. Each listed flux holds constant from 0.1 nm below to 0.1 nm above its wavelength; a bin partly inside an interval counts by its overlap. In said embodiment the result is -0.04 nm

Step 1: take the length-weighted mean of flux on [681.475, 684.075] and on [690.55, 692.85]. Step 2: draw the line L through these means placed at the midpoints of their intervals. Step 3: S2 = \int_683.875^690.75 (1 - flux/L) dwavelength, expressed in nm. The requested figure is 0.03 nm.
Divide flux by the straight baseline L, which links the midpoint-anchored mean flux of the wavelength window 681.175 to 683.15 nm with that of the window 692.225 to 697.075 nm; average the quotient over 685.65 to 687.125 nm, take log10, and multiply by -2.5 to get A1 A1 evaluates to 0.05 mag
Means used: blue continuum 202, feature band 190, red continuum 194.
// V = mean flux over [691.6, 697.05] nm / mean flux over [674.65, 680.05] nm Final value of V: 0.97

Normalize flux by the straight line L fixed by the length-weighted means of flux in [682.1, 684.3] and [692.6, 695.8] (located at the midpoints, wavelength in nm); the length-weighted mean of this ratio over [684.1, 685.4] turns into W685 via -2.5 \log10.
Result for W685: -0.04 mag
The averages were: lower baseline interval 202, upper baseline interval 194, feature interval 209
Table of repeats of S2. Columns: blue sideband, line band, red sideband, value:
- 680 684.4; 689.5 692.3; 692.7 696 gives -0.004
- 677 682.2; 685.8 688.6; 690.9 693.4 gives 0.035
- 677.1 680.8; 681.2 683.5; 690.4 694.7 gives -0.049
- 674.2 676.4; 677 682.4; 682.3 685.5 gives 0.168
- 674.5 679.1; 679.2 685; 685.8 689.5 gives -0.055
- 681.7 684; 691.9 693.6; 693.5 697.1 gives -0.002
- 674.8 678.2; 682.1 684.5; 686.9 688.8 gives -0.014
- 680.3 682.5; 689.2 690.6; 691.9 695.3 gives 0.006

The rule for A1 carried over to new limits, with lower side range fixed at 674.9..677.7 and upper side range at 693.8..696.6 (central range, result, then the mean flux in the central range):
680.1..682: 0.02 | 197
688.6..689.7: -0.01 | 199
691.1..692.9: -0.02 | 199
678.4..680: 0.02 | 198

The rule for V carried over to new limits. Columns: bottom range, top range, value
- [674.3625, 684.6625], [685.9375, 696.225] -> 0.98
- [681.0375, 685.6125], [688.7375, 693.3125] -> 0.97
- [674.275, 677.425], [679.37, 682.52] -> 0.98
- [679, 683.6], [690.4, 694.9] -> 0.98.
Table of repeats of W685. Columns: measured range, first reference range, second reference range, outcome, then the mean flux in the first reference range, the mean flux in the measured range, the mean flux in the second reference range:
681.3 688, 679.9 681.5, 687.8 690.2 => -0.014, 194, 200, 200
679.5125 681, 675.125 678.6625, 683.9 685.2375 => 0.029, 200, 199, 209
